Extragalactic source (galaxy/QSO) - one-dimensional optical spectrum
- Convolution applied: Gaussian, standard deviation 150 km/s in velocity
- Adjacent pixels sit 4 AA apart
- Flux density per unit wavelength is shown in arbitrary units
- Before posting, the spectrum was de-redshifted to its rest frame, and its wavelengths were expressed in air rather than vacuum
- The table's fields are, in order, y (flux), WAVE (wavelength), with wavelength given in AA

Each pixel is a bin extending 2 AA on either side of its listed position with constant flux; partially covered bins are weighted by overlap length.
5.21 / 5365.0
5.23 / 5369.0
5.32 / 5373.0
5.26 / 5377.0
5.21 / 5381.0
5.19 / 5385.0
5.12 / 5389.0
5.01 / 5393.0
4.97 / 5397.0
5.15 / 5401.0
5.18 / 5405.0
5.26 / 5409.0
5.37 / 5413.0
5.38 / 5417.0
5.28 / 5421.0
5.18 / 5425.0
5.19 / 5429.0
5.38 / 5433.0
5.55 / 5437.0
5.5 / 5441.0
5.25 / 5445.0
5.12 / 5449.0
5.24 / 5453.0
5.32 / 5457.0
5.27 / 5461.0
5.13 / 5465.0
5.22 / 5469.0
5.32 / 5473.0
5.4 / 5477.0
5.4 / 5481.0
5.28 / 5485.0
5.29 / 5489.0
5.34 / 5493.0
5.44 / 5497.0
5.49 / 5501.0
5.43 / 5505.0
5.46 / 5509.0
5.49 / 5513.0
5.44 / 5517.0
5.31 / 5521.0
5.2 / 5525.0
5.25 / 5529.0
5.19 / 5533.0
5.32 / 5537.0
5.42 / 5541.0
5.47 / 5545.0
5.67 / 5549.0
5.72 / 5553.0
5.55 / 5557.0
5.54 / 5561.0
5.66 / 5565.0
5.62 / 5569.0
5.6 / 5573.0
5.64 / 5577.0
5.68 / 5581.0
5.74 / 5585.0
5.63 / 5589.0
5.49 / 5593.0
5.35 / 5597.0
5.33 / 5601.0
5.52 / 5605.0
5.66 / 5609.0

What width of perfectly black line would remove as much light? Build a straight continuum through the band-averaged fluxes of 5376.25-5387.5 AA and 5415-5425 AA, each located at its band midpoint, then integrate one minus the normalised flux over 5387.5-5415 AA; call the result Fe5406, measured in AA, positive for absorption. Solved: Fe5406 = 0.55 AA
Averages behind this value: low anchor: 5.21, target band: 5.15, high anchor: 5.3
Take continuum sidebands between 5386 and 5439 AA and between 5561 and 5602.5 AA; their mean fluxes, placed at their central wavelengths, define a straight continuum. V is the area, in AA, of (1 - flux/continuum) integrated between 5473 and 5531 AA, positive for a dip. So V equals 0.4 AA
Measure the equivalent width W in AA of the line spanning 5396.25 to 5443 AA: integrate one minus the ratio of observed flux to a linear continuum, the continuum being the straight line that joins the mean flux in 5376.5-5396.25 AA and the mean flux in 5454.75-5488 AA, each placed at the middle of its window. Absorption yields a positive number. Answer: -0.8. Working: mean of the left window 5.14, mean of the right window 5.29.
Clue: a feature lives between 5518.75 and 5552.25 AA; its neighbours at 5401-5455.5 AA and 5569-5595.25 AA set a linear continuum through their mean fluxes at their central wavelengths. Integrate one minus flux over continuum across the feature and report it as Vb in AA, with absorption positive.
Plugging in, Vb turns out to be 0.96 AA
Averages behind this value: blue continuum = 5.29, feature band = 5.37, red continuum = 5.63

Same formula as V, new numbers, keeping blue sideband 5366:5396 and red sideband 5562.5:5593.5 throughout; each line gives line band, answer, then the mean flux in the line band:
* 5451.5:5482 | 0.6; 5.28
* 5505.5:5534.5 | 0.9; 5.34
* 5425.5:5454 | 0.0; 5.31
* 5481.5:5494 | 0.3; 5.31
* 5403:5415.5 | -0.1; 5.27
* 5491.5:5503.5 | 0.1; 5.43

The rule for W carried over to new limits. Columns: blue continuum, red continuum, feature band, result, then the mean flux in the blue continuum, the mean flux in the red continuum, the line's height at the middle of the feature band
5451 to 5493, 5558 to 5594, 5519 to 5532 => 0.51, 5.29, 5.62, 5.46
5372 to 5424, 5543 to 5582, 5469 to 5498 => 0.41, 5.2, 5.61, 5.42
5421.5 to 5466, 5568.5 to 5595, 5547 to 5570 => -0.23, 5.29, 5.63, 5.57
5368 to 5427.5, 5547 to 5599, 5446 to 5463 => 0.31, 5.21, 5.61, 5.34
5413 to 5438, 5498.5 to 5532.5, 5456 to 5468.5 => 0.26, 5.32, 5.38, 5.34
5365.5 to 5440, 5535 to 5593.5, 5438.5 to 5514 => 0.85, 5.24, 5.59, 5.4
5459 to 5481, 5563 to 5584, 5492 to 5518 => -0.20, 5.28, 5.64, 5.4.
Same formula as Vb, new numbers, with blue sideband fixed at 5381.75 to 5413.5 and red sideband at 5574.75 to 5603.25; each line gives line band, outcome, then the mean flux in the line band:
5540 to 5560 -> -0.4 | 5.57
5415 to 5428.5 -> -0.2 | 5.27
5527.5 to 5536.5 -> 0.3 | 5.24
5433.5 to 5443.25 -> -0.5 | 5.5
